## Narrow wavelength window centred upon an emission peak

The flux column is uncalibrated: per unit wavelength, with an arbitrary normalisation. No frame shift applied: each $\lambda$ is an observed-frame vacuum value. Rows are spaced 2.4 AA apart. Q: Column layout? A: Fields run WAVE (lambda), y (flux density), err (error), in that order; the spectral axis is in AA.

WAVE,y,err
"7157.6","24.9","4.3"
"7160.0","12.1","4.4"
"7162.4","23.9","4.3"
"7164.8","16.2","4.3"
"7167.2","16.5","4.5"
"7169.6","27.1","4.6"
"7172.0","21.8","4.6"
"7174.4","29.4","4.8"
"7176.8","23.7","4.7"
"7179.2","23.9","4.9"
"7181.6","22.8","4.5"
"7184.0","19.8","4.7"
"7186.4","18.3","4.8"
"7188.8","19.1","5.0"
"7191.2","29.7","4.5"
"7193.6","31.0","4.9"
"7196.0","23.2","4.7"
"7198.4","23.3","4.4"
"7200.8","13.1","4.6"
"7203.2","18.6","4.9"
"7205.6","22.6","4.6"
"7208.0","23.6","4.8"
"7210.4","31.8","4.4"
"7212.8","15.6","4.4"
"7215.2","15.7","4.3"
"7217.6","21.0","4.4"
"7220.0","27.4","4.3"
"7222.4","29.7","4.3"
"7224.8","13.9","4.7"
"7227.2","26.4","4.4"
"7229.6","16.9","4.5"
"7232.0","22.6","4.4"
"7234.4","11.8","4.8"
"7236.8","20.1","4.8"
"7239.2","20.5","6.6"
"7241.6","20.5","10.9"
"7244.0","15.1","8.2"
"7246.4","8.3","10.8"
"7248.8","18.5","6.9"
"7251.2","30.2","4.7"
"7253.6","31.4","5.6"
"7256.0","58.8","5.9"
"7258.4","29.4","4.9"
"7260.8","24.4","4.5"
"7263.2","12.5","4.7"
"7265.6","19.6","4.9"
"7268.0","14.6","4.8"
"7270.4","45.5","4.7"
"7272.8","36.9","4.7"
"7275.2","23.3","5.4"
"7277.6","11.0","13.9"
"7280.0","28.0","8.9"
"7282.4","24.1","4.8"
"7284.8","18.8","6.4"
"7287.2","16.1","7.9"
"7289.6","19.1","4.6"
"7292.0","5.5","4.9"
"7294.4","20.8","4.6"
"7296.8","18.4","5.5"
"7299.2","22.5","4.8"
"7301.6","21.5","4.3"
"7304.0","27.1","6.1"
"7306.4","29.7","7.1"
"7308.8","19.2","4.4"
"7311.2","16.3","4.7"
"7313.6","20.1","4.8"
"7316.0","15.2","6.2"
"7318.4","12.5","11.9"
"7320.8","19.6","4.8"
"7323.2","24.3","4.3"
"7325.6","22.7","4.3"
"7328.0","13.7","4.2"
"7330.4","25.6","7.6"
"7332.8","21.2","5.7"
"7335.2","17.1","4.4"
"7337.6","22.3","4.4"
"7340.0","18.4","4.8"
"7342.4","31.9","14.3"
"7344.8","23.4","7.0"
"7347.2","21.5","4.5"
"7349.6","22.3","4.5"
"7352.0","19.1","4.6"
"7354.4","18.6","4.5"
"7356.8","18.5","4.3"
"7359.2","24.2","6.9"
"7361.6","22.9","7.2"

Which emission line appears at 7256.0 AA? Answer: [S II] 6716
